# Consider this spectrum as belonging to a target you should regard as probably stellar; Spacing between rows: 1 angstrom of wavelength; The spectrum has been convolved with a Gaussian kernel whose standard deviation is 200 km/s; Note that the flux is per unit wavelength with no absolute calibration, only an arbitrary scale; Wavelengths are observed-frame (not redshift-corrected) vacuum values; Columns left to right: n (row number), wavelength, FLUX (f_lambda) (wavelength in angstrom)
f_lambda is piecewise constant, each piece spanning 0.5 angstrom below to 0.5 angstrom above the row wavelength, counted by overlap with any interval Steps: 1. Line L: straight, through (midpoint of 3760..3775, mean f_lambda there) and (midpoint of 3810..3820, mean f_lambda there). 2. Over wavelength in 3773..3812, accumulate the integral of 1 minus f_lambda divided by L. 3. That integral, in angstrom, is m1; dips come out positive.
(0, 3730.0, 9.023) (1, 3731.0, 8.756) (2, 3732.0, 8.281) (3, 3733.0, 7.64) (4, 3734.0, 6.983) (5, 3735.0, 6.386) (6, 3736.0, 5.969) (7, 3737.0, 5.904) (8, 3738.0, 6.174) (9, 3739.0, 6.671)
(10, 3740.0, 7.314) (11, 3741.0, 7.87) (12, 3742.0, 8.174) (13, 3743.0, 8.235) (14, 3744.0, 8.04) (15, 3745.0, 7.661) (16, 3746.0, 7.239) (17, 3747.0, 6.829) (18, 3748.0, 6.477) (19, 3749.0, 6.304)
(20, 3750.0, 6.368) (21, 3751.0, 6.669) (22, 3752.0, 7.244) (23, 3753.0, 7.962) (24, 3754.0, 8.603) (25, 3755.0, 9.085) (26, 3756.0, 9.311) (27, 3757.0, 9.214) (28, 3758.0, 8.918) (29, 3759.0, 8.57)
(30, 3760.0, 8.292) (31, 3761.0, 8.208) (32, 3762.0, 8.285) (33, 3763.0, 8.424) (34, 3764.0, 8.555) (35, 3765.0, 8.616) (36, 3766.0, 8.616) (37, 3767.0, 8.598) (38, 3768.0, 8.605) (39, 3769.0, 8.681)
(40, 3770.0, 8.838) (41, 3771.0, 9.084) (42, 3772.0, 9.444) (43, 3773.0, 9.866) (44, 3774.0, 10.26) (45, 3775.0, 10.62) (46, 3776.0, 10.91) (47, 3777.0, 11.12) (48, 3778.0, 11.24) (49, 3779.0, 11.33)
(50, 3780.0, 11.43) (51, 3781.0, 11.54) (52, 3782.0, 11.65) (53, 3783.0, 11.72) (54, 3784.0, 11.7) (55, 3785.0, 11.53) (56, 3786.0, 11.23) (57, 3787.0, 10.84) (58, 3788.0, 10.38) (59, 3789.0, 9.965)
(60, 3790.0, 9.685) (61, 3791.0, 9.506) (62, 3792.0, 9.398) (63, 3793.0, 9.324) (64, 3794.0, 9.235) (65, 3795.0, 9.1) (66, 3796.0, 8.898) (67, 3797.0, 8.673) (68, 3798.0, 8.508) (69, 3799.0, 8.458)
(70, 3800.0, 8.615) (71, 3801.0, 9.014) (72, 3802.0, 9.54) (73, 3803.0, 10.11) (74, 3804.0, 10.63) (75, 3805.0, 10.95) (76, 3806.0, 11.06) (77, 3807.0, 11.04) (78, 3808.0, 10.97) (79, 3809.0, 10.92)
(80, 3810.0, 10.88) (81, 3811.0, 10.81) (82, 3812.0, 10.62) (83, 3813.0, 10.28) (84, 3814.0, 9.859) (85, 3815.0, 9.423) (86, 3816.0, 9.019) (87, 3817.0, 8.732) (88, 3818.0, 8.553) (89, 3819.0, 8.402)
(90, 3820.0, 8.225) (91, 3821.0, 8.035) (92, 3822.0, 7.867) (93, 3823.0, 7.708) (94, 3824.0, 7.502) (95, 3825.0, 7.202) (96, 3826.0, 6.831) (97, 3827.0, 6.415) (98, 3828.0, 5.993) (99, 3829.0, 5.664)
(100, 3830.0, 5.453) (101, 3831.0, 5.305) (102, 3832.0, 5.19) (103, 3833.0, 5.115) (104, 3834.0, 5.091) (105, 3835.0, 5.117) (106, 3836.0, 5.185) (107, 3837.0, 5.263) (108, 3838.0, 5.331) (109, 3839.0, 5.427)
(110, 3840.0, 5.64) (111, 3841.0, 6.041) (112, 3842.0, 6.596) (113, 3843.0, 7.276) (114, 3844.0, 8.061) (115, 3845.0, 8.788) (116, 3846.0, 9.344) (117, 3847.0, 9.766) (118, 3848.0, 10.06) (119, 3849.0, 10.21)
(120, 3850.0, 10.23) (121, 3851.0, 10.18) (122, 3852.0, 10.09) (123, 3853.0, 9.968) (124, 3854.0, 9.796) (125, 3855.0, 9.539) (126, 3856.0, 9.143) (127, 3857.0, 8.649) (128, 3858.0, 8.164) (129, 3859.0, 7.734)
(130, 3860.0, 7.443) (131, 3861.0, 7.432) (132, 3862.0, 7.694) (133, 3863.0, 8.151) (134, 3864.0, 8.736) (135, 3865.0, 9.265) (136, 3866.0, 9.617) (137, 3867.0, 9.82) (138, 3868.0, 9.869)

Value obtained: -4.7 angstrom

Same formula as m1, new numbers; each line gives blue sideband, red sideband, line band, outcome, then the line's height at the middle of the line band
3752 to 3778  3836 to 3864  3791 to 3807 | -1.4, 8.72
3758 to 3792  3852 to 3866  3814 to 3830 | 2.6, 9.22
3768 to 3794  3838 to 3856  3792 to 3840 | 6.6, 9.43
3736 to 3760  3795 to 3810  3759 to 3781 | -2.6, 8.49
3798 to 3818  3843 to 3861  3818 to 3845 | 8.7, 9.53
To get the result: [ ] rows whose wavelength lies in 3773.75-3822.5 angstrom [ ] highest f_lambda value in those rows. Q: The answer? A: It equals 11.72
